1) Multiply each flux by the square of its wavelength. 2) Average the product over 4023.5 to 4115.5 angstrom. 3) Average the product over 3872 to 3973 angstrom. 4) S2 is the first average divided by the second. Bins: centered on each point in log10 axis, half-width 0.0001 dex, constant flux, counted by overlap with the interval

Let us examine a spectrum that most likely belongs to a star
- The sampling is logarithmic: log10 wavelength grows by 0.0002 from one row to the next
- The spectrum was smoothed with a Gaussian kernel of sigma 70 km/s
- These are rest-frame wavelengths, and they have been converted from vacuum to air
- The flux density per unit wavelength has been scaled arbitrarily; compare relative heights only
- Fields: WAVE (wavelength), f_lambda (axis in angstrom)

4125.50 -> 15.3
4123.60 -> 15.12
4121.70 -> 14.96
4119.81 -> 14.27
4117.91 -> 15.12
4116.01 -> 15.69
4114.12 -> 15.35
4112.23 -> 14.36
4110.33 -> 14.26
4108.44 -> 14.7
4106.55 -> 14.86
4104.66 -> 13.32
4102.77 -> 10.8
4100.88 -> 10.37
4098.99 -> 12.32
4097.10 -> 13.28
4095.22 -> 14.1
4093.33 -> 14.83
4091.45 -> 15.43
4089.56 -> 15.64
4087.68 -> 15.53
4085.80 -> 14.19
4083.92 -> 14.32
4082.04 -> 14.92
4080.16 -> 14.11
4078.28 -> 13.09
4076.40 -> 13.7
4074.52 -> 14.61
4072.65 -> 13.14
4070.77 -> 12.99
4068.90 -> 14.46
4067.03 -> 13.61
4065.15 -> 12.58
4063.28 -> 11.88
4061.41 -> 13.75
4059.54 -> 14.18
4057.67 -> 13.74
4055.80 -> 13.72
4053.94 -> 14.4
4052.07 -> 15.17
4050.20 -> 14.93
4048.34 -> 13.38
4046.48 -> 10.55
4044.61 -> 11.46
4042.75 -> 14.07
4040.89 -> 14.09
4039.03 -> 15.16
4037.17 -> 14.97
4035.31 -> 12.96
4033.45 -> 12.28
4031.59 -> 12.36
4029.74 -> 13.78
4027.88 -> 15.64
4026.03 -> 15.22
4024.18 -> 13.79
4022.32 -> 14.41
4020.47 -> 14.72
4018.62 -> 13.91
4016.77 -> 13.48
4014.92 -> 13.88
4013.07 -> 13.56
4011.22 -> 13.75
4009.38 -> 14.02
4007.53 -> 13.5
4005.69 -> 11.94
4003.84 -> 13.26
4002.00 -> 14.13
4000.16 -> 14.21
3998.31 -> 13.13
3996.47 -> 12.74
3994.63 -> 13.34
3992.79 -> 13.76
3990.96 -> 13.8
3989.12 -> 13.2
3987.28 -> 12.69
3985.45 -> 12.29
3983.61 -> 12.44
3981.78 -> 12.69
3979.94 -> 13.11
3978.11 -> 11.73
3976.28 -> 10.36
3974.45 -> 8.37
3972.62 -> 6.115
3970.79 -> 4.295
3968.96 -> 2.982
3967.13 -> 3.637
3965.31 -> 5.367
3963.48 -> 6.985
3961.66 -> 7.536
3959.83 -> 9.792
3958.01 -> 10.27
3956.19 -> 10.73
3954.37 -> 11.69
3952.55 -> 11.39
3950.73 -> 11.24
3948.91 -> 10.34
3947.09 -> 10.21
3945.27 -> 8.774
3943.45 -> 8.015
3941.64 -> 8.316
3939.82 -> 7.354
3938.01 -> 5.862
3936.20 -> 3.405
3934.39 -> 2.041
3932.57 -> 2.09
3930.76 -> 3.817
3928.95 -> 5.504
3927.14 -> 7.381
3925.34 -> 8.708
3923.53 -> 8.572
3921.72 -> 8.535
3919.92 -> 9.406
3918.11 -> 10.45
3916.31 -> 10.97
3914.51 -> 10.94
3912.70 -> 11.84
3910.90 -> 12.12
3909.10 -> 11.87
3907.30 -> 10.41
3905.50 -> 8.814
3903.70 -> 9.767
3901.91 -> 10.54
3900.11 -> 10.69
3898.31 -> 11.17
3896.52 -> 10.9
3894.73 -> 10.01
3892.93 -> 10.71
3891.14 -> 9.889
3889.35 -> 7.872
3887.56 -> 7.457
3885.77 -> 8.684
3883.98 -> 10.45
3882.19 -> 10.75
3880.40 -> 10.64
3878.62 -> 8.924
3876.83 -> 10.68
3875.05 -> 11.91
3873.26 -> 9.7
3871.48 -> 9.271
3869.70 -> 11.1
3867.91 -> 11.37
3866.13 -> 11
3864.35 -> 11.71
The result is 1.71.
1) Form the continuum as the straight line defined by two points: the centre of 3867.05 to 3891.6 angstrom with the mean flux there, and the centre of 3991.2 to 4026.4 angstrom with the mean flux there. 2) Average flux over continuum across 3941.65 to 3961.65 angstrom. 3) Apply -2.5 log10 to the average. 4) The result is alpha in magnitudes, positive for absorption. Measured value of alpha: 0.20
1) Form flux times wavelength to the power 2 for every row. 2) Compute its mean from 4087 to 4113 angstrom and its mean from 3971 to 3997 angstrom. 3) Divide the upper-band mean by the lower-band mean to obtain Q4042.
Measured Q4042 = 1.25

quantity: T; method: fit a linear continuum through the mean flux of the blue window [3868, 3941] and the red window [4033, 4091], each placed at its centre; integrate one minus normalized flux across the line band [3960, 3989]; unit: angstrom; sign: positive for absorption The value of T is 6.1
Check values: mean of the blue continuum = 9.04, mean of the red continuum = 13.8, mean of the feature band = 8.86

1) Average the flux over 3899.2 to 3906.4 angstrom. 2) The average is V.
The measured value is 9.95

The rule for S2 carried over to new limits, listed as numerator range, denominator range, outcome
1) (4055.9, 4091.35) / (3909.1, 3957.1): 1.76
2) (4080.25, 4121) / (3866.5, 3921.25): 1.53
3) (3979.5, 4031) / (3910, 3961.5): 1.65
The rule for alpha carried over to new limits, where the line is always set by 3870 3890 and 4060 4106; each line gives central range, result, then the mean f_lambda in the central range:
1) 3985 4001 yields -0.12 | 13.3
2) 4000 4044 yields -0.12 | 13.9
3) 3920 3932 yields 0.43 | 7.11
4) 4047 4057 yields -0.09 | 14.2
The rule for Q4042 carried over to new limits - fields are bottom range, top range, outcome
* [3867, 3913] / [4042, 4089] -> 1.46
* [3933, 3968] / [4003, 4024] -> 1.77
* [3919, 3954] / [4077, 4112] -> 2.01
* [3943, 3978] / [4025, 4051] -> 1.69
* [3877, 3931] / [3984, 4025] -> 1.47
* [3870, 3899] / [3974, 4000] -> 1.33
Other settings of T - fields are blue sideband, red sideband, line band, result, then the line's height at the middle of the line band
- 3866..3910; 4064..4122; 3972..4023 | -2.5 angstrom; 12.2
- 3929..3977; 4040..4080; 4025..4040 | -2.7 angstrom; 11.9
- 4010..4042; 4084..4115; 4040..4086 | 1.2 angstrom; 14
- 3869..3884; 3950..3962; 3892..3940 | 8.1 angstrom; 10.4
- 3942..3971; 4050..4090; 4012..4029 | -4.0 angstrom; 11.6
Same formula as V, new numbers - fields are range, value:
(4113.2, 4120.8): 15.1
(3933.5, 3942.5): 5.39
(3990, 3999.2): 13.4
